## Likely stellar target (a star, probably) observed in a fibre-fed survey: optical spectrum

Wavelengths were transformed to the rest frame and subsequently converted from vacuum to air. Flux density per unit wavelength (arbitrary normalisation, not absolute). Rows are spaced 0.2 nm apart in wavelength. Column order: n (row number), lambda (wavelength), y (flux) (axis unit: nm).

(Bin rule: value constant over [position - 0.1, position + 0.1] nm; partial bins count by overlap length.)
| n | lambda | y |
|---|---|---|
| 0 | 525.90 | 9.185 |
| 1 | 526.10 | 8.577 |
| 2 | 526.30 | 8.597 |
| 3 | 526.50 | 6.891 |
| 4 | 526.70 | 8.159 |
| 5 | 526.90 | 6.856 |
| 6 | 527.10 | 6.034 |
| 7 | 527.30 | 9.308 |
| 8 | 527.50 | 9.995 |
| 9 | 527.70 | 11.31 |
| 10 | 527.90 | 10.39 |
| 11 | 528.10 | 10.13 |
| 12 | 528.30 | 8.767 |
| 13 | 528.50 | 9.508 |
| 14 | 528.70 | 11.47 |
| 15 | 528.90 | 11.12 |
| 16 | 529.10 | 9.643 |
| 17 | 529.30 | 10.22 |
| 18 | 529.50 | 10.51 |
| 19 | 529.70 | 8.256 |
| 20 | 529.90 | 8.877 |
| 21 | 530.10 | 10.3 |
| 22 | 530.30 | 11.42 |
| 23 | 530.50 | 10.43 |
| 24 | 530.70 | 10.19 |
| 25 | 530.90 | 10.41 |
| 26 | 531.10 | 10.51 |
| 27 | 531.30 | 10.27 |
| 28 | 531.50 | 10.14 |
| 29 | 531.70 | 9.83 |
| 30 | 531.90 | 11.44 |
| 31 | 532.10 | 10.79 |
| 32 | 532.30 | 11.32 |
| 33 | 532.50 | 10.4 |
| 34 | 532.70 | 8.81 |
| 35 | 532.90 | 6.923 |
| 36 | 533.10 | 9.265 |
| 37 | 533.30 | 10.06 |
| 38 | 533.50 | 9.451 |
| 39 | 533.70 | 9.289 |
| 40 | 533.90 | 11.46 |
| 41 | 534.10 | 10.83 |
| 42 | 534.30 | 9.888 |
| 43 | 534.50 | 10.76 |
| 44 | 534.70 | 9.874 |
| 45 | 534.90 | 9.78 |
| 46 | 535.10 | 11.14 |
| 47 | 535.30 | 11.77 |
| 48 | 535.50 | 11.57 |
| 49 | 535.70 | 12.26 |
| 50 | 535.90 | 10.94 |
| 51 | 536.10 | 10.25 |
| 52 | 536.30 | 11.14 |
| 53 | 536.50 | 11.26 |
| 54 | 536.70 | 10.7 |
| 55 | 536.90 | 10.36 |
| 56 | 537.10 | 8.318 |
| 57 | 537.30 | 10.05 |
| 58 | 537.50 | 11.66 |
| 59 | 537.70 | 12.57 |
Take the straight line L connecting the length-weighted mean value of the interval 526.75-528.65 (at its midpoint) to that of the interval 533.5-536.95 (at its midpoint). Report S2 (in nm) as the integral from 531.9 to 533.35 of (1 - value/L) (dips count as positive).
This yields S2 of 0.06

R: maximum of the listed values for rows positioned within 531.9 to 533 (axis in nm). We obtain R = 11.32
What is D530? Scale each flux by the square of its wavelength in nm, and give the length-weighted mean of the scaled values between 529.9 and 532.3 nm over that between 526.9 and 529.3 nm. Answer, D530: 1.1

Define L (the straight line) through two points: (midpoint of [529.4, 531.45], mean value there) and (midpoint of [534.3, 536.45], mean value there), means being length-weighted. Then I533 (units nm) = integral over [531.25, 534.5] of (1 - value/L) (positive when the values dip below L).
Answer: 0.15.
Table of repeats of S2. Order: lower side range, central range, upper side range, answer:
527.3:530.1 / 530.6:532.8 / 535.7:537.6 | -0.03 nm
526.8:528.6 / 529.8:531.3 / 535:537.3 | -0.09 nm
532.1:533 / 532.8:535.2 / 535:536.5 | 0.10 nm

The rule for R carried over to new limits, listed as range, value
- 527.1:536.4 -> 12.26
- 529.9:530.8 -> 11.42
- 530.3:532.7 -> 11.44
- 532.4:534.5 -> 11.46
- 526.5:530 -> 11.47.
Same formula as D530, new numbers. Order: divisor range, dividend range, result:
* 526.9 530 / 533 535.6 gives 1.11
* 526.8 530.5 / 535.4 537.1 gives 1.16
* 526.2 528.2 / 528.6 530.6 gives 1.18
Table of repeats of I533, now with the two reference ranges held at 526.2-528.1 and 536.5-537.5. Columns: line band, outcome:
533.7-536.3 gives -0.25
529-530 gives -0.05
